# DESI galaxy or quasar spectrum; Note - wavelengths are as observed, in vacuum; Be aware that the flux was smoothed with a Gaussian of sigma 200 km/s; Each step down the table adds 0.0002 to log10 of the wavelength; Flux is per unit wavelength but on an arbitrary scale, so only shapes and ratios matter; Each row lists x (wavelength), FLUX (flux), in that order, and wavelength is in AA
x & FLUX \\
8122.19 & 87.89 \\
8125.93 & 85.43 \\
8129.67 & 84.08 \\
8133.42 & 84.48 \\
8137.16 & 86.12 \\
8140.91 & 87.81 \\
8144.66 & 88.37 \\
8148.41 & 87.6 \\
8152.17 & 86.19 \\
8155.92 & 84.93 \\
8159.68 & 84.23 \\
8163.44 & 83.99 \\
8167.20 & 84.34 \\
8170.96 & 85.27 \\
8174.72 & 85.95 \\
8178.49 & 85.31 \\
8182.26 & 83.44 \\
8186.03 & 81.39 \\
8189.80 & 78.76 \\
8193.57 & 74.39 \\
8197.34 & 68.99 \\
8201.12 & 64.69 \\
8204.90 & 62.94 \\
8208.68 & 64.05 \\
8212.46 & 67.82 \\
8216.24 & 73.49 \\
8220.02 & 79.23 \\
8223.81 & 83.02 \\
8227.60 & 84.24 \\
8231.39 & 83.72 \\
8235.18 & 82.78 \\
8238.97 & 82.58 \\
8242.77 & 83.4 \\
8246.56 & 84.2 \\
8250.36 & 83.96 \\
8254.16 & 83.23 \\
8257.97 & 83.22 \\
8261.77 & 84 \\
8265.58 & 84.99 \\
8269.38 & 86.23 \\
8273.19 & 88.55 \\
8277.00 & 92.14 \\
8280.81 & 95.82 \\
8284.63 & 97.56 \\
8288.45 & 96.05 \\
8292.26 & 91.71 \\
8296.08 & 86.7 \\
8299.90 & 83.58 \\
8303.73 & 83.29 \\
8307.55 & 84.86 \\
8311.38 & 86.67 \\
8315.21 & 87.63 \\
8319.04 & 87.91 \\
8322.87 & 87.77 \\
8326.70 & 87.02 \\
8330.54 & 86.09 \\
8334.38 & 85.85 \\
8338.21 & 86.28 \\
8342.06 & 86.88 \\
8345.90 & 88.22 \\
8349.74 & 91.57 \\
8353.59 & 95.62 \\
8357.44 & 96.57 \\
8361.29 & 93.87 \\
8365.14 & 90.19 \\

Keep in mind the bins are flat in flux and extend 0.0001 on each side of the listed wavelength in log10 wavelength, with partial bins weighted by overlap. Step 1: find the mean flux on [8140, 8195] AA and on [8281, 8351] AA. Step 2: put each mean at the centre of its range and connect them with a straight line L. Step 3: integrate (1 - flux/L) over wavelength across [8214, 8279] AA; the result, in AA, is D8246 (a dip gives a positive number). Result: 2.0 AA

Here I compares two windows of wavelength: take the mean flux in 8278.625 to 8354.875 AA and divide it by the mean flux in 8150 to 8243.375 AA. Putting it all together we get 1.12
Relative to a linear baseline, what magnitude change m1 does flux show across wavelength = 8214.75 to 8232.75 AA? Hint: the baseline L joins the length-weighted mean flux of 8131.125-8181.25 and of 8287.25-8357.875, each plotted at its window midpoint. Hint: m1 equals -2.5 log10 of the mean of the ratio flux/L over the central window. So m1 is 0.08 mag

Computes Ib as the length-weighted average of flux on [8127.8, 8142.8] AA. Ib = 85.6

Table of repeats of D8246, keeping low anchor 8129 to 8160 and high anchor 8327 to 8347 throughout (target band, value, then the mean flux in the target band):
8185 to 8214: 5.4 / 70.1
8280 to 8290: -1.2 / 96.5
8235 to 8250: 0.5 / 83.4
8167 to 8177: 0.1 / 85.3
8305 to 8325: -0.1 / 86.9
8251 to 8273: 0.5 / 84.6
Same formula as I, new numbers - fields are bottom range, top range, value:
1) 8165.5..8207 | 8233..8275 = 1.09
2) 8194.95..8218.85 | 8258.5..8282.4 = 1.31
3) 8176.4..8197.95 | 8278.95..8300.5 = 1.16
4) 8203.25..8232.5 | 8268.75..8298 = 1.23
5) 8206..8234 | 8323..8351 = 1.14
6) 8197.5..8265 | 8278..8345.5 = 1.13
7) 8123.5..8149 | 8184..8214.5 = 0.82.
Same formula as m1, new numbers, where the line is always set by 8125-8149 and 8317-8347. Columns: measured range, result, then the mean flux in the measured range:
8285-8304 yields -0.032 mag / 89.4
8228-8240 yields 0.043 mag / 83.2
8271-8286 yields -0.078 mag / 93.2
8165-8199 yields 0.070 mag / 81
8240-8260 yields 0.040 mag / 83.5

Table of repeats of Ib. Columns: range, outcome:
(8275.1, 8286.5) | 95.1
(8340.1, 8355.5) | 90.5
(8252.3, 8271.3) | 84.3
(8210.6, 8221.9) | 73.6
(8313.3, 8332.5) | 87.3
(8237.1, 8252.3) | 83.5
